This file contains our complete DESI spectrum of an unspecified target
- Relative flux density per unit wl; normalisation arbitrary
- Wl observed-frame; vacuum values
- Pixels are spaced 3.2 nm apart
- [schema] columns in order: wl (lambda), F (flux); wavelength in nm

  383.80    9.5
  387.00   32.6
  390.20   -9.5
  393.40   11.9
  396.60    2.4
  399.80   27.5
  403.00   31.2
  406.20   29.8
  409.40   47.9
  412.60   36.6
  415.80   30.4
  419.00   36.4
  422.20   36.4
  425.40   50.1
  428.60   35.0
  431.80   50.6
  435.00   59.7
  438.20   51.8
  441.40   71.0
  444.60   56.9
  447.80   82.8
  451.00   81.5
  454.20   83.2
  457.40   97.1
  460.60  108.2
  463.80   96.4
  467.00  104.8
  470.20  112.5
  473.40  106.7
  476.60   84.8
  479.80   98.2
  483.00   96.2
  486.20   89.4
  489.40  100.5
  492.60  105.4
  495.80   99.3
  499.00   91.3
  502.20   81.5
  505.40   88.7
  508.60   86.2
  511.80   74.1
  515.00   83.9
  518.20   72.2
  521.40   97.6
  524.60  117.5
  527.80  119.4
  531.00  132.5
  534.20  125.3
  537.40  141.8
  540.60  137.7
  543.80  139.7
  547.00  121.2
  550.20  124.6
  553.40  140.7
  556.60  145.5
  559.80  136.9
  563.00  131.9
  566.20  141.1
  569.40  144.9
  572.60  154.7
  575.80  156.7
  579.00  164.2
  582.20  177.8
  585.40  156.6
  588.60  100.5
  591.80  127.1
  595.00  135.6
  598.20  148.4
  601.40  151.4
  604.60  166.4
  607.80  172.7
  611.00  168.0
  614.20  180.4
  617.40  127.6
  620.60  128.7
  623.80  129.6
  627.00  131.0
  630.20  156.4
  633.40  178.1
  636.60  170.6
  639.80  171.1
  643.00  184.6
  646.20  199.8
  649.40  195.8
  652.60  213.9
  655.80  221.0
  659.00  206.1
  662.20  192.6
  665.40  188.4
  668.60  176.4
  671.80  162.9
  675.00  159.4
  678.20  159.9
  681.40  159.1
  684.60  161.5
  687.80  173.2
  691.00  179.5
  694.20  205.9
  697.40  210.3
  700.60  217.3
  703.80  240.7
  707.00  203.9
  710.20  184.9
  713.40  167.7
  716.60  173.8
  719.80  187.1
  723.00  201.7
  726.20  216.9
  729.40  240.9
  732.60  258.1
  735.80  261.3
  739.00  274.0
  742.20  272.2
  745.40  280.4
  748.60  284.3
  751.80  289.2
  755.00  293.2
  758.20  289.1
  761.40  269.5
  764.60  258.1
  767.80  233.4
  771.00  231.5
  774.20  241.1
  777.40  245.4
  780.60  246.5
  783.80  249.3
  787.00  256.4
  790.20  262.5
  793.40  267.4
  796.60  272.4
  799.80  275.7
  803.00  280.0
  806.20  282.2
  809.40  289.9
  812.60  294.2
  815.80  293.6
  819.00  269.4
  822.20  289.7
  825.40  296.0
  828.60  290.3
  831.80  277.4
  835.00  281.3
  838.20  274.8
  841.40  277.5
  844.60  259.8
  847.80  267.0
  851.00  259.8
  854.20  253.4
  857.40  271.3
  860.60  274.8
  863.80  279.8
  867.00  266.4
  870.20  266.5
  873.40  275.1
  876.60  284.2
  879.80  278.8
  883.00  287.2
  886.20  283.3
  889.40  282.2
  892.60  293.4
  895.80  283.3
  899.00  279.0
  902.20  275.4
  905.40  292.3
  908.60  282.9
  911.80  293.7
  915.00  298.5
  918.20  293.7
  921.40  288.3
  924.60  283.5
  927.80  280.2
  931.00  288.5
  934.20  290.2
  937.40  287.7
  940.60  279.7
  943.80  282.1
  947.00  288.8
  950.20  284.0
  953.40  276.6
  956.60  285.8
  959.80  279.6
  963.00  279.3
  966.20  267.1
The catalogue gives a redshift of 0.000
